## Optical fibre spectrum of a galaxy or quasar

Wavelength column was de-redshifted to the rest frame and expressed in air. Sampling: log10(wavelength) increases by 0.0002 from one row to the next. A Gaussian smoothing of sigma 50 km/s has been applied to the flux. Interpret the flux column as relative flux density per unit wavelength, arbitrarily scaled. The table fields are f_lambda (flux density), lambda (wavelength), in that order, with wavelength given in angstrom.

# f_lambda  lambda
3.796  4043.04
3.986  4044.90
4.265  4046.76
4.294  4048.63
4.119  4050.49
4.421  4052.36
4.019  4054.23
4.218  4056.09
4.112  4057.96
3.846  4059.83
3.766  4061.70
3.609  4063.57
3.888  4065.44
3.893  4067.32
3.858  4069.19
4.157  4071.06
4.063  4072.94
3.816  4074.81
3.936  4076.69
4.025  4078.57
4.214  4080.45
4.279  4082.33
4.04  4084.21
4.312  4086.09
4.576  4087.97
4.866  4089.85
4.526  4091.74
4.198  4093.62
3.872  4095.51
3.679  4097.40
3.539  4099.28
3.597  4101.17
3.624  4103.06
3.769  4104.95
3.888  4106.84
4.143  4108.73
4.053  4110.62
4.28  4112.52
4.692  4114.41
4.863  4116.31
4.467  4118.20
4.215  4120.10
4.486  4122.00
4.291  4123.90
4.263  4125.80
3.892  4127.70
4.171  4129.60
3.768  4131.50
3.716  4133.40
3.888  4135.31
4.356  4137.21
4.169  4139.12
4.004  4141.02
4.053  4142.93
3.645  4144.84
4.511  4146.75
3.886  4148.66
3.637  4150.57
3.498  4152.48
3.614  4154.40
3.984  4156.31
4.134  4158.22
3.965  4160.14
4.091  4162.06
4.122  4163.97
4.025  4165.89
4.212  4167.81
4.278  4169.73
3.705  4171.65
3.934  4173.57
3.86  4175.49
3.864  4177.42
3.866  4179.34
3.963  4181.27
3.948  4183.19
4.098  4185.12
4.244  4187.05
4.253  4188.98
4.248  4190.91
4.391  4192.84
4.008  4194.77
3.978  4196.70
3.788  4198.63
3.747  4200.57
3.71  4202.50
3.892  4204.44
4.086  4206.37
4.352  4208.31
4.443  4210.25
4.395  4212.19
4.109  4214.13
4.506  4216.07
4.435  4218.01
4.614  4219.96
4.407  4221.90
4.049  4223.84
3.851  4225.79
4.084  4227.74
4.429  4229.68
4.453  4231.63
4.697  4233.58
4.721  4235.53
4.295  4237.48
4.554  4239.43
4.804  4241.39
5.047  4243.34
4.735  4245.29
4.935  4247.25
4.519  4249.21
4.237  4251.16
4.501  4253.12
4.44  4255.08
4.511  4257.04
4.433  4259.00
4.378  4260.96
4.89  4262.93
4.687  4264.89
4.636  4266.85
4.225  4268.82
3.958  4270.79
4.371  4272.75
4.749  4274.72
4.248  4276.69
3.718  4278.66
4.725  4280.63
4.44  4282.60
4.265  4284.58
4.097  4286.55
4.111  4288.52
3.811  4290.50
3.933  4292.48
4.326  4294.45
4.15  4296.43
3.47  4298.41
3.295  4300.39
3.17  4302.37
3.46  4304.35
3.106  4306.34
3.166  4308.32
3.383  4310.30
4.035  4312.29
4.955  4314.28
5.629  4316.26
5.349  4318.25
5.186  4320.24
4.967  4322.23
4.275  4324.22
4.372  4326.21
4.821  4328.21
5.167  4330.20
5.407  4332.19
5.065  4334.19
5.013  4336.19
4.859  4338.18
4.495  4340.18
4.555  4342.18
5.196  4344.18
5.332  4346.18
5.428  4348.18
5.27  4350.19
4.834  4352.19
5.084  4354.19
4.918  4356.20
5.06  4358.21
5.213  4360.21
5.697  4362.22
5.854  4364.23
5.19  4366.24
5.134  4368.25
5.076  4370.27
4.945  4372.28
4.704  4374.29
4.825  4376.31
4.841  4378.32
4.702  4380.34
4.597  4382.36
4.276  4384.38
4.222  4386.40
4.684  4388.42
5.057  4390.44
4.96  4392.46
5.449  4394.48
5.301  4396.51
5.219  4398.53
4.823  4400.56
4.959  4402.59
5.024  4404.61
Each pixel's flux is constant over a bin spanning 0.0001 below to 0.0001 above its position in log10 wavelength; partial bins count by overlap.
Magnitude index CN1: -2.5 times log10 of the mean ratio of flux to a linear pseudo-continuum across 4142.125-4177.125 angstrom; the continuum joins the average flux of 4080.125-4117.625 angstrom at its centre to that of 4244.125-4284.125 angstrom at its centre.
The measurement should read 0.08 mag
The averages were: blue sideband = 4.15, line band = 3.95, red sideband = 4.47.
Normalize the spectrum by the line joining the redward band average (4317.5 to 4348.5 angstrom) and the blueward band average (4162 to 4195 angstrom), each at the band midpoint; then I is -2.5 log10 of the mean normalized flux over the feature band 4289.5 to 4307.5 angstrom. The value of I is 0.29 mag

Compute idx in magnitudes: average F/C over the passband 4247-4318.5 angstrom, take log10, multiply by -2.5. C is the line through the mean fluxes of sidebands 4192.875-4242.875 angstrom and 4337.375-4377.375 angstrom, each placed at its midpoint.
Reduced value 0.11 mag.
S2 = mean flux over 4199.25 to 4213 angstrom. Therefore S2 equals 4.08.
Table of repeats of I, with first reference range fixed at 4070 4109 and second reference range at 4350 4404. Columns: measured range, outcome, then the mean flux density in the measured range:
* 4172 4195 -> 0.08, 4.05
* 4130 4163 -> 0.08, 3.94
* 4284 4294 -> 0.16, 4.05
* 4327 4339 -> -0.04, 5.05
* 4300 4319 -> 0.20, 3.96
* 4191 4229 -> 0.07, 4.16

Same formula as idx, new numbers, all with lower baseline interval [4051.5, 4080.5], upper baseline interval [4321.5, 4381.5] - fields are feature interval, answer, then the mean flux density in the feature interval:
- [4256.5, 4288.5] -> 0.08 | 4.39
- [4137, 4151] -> 0.06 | 4.03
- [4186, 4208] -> 0.11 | 4.04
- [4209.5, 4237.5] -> 0.04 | 4.37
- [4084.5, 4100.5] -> -0.03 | 4.18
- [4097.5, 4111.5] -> 0.09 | 3.8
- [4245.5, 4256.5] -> 0.03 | 4.54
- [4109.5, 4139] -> -0.01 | 4.22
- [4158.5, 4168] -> 0.07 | 4.07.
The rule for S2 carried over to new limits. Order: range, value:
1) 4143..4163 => 3.9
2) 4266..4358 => 4.46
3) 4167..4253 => 4.25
